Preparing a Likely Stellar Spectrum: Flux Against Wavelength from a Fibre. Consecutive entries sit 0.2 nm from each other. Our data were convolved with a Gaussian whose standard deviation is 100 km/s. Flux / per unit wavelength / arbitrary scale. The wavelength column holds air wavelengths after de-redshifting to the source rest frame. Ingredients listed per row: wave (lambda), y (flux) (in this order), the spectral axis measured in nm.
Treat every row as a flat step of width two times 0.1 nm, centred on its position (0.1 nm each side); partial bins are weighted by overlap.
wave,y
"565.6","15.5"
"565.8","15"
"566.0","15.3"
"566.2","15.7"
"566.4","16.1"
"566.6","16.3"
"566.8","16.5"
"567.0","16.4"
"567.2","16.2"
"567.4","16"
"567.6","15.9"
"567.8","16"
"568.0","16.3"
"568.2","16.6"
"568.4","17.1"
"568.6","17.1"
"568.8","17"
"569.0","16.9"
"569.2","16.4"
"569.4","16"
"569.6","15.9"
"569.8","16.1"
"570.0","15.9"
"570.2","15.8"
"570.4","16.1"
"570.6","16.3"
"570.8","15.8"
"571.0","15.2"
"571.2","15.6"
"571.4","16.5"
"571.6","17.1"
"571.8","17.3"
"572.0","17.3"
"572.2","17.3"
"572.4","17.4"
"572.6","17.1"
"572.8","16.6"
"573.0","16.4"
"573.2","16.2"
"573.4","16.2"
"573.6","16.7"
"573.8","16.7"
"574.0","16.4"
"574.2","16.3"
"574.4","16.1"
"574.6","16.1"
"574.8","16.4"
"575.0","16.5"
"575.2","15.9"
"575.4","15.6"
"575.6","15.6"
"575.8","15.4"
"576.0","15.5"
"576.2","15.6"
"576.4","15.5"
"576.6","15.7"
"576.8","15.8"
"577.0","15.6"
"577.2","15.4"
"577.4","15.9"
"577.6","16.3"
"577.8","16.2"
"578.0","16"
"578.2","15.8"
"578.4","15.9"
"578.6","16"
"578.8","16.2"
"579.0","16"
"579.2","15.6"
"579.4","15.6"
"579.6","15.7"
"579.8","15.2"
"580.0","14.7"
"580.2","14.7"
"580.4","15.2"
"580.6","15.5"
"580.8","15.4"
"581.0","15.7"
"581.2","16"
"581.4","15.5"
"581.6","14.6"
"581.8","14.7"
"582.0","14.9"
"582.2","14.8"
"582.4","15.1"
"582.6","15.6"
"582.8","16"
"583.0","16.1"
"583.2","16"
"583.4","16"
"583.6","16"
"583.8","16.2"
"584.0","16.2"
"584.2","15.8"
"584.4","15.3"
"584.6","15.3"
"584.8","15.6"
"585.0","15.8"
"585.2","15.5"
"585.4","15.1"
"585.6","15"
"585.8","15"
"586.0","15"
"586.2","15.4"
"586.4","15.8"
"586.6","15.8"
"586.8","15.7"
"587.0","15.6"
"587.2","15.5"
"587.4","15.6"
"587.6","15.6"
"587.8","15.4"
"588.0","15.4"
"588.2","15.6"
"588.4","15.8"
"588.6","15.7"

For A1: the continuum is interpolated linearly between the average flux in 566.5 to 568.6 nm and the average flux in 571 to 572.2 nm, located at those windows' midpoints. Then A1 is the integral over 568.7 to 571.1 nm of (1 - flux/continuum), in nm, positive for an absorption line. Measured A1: 0.06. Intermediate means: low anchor 16.4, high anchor 16.7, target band 16.1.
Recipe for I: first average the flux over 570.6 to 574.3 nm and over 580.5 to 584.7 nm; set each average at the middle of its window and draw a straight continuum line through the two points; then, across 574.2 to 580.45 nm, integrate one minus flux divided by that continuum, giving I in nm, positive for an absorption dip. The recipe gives 0.13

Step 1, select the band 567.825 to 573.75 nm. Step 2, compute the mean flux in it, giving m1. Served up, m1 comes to 16.5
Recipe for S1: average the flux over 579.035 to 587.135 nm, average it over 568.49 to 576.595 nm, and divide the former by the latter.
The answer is 0.95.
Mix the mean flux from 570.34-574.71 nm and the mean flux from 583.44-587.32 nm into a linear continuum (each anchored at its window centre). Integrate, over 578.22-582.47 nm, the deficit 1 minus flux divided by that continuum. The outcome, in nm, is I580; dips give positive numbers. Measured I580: 0.14 nm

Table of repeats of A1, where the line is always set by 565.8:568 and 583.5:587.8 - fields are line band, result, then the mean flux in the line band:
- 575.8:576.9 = 0.01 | 15.6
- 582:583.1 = 0.01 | 15.5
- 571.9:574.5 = -0.13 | 16.7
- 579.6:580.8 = 0.04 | 15.1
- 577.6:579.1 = -0.03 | 16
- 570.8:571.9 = -0.03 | 16.3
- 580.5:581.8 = 0.02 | 15.4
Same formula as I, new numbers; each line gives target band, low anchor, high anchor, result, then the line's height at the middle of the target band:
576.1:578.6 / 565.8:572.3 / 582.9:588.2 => 0.020 nm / 15.9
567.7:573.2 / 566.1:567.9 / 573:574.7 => -0.084 nm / 16.2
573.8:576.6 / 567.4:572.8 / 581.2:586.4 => 0.027 nm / 16.1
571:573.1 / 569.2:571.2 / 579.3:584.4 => -0.124 nm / 15.8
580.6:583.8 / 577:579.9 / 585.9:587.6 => 0.039 nm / 15.7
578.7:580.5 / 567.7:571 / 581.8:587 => 0.040 nm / 15.8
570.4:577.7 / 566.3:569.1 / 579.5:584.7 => -0.081 nm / 16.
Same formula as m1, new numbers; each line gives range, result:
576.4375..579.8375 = 15.8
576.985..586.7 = 15.6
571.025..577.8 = 16.2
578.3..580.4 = 15.5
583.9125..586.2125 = 15.4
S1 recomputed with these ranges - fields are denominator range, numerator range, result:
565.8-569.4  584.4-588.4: 0.95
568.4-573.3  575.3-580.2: 0.95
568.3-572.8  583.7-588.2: 0.94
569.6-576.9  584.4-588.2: 0.95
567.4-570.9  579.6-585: 0.95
